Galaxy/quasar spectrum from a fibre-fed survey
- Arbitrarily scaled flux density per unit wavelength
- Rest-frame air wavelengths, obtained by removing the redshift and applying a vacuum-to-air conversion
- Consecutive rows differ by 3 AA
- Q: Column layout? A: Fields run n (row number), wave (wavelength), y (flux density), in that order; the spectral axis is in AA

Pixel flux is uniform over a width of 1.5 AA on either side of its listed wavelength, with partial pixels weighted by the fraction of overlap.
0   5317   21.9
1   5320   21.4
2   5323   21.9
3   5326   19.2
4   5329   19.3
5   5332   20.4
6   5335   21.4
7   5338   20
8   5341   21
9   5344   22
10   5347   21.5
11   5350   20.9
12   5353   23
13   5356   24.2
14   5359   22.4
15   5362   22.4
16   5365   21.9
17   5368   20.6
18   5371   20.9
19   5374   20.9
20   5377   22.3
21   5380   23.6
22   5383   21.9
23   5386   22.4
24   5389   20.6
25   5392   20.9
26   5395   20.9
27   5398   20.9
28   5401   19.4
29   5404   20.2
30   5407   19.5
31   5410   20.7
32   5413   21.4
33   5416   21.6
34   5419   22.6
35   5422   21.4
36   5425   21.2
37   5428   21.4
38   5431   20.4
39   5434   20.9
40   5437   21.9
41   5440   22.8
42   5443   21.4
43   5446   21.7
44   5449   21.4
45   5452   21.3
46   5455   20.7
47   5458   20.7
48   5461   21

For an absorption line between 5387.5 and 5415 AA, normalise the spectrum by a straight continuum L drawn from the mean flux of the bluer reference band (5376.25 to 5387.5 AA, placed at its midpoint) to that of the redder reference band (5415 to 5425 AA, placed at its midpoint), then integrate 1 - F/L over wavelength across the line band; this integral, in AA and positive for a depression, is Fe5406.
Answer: 2.0 AA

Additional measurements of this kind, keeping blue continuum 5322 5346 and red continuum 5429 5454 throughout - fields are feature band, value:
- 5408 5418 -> 0.0 AA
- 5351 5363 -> -1.2 AA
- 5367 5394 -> -0.7 AA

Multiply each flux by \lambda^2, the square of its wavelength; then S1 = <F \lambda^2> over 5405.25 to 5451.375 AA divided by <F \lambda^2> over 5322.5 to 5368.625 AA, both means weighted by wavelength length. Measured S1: 1.03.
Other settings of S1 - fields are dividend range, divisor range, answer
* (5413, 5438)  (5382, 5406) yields 1.04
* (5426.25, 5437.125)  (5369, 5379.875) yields 1.00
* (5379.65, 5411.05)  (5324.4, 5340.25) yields 1.06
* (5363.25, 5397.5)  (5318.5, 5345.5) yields 1.06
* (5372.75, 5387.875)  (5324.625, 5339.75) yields 1.13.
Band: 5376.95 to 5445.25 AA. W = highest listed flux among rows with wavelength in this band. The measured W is 23.6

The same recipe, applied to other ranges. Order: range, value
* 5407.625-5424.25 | 22.6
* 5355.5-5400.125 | 24.2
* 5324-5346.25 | 22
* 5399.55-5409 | 20.2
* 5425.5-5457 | 22.8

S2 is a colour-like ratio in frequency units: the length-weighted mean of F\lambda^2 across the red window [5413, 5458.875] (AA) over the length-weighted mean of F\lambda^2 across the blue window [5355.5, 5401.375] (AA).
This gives 1.01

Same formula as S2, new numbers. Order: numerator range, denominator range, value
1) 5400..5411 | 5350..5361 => 0.89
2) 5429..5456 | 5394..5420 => 1.04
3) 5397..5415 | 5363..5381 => 0.95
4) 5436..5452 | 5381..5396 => 1.04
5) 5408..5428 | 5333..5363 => 1.01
